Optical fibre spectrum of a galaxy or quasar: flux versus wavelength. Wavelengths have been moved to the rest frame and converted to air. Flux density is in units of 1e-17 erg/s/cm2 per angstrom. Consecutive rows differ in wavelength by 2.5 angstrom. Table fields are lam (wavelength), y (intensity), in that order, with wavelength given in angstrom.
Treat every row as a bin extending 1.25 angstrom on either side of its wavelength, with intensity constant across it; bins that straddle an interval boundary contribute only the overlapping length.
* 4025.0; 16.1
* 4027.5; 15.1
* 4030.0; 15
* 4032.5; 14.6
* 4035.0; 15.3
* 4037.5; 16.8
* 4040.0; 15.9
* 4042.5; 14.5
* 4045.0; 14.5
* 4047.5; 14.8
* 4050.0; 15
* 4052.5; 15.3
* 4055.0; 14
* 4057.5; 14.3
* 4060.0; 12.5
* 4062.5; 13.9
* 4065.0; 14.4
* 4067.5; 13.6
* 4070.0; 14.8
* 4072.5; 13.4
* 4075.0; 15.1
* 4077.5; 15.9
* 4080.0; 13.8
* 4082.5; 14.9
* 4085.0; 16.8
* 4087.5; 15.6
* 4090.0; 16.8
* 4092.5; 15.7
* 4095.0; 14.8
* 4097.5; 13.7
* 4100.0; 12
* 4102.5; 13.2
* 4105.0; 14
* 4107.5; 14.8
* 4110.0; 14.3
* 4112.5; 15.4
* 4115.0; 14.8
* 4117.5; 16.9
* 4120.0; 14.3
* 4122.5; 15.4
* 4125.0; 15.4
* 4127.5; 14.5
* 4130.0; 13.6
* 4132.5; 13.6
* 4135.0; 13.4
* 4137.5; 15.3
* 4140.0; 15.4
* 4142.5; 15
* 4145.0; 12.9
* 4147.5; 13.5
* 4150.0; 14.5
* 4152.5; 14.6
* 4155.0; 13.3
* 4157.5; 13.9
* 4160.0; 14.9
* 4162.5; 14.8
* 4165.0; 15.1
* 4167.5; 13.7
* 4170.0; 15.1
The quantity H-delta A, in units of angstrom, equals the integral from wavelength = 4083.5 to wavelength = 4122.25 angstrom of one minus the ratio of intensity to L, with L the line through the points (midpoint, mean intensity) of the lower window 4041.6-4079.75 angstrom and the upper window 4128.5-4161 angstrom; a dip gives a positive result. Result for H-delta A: -1.70 angstrom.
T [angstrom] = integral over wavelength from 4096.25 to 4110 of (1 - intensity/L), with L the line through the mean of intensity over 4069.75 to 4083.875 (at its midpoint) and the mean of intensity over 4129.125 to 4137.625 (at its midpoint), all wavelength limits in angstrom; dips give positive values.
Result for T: 0.6 angstrom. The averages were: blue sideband 14.7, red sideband 13.8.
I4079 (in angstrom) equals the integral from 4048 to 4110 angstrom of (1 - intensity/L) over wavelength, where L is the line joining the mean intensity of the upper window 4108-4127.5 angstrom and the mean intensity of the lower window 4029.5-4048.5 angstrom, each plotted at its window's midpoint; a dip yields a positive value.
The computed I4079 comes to 2.7 angstrom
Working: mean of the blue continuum 15.2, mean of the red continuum 15.2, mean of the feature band 14.5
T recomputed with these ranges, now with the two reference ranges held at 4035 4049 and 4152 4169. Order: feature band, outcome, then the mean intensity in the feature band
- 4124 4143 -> 0.1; 14.5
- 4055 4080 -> 1.5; 14.2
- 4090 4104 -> 0.7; 14.1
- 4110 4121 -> -0.4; 15.3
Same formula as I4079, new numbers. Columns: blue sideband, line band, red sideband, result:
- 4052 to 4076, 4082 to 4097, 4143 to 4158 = -1.8 angstrom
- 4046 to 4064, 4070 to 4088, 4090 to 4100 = -0.7 angstrom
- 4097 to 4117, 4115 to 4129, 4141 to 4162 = -1.1 angstrom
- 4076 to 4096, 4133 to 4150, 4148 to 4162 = 0.3 angstrom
